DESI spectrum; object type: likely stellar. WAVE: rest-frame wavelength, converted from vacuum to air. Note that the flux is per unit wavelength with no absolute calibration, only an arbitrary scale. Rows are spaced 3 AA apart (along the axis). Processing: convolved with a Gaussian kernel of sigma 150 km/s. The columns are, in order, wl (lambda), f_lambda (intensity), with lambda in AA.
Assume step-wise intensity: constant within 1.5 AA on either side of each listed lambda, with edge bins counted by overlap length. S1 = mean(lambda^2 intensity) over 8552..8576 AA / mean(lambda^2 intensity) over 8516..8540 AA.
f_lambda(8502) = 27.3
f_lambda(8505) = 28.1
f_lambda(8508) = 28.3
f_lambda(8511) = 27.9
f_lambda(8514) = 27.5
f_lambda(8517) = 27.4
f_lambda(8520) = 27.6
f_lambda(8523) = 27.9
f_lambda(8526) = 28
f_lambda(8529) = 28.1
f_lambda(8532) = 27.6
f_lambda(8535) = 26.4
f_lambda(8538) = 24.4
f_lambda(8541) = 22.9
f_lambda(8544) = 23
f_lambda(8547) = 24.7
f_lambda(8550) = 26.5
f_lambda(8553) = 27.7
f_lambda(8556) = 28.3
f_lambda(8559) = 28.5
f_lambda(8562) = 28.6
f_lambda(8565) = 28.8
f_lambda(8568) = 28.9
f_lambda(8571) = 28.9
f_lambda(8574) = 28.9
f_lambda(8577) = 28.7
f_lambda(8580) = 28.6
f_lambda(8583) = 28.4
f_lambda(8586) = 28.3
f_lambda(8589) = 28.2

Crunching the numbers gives 1.1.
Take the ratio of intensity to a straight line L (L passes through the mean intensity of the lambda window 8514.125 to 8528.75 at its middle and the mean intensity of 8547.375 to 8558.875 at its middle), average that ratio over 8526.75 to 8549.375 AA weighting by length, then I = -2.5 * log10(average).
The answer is 0.09 mag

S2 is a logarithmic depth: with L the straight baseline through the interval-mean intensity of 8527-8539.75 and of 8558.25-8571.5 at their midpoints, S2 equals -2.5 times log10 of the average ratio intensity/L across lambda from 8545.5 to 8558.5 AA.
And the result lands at 0.04 mag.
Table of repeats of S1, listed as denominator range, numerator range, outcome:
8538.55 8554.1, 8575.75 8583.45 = 1.16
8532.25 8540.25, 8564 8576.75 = 1.14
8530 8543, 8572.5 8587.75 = 1.14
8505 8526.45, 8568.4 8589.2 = 1.04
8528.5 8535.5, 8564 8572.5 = 1.06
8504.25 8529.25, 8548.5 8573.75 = 1.03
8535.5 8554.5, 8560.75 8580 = 1.16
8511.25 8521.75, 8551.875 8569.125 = 1.04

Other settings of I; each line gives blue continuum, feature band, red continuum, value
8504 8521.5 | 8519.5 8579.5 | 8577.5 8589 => 0.035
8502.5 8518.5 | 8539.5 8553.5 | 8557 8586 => 0.146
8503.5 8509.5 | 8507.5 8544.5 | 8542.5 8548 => -0.032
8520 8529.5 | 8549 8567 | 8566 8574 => 0.019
